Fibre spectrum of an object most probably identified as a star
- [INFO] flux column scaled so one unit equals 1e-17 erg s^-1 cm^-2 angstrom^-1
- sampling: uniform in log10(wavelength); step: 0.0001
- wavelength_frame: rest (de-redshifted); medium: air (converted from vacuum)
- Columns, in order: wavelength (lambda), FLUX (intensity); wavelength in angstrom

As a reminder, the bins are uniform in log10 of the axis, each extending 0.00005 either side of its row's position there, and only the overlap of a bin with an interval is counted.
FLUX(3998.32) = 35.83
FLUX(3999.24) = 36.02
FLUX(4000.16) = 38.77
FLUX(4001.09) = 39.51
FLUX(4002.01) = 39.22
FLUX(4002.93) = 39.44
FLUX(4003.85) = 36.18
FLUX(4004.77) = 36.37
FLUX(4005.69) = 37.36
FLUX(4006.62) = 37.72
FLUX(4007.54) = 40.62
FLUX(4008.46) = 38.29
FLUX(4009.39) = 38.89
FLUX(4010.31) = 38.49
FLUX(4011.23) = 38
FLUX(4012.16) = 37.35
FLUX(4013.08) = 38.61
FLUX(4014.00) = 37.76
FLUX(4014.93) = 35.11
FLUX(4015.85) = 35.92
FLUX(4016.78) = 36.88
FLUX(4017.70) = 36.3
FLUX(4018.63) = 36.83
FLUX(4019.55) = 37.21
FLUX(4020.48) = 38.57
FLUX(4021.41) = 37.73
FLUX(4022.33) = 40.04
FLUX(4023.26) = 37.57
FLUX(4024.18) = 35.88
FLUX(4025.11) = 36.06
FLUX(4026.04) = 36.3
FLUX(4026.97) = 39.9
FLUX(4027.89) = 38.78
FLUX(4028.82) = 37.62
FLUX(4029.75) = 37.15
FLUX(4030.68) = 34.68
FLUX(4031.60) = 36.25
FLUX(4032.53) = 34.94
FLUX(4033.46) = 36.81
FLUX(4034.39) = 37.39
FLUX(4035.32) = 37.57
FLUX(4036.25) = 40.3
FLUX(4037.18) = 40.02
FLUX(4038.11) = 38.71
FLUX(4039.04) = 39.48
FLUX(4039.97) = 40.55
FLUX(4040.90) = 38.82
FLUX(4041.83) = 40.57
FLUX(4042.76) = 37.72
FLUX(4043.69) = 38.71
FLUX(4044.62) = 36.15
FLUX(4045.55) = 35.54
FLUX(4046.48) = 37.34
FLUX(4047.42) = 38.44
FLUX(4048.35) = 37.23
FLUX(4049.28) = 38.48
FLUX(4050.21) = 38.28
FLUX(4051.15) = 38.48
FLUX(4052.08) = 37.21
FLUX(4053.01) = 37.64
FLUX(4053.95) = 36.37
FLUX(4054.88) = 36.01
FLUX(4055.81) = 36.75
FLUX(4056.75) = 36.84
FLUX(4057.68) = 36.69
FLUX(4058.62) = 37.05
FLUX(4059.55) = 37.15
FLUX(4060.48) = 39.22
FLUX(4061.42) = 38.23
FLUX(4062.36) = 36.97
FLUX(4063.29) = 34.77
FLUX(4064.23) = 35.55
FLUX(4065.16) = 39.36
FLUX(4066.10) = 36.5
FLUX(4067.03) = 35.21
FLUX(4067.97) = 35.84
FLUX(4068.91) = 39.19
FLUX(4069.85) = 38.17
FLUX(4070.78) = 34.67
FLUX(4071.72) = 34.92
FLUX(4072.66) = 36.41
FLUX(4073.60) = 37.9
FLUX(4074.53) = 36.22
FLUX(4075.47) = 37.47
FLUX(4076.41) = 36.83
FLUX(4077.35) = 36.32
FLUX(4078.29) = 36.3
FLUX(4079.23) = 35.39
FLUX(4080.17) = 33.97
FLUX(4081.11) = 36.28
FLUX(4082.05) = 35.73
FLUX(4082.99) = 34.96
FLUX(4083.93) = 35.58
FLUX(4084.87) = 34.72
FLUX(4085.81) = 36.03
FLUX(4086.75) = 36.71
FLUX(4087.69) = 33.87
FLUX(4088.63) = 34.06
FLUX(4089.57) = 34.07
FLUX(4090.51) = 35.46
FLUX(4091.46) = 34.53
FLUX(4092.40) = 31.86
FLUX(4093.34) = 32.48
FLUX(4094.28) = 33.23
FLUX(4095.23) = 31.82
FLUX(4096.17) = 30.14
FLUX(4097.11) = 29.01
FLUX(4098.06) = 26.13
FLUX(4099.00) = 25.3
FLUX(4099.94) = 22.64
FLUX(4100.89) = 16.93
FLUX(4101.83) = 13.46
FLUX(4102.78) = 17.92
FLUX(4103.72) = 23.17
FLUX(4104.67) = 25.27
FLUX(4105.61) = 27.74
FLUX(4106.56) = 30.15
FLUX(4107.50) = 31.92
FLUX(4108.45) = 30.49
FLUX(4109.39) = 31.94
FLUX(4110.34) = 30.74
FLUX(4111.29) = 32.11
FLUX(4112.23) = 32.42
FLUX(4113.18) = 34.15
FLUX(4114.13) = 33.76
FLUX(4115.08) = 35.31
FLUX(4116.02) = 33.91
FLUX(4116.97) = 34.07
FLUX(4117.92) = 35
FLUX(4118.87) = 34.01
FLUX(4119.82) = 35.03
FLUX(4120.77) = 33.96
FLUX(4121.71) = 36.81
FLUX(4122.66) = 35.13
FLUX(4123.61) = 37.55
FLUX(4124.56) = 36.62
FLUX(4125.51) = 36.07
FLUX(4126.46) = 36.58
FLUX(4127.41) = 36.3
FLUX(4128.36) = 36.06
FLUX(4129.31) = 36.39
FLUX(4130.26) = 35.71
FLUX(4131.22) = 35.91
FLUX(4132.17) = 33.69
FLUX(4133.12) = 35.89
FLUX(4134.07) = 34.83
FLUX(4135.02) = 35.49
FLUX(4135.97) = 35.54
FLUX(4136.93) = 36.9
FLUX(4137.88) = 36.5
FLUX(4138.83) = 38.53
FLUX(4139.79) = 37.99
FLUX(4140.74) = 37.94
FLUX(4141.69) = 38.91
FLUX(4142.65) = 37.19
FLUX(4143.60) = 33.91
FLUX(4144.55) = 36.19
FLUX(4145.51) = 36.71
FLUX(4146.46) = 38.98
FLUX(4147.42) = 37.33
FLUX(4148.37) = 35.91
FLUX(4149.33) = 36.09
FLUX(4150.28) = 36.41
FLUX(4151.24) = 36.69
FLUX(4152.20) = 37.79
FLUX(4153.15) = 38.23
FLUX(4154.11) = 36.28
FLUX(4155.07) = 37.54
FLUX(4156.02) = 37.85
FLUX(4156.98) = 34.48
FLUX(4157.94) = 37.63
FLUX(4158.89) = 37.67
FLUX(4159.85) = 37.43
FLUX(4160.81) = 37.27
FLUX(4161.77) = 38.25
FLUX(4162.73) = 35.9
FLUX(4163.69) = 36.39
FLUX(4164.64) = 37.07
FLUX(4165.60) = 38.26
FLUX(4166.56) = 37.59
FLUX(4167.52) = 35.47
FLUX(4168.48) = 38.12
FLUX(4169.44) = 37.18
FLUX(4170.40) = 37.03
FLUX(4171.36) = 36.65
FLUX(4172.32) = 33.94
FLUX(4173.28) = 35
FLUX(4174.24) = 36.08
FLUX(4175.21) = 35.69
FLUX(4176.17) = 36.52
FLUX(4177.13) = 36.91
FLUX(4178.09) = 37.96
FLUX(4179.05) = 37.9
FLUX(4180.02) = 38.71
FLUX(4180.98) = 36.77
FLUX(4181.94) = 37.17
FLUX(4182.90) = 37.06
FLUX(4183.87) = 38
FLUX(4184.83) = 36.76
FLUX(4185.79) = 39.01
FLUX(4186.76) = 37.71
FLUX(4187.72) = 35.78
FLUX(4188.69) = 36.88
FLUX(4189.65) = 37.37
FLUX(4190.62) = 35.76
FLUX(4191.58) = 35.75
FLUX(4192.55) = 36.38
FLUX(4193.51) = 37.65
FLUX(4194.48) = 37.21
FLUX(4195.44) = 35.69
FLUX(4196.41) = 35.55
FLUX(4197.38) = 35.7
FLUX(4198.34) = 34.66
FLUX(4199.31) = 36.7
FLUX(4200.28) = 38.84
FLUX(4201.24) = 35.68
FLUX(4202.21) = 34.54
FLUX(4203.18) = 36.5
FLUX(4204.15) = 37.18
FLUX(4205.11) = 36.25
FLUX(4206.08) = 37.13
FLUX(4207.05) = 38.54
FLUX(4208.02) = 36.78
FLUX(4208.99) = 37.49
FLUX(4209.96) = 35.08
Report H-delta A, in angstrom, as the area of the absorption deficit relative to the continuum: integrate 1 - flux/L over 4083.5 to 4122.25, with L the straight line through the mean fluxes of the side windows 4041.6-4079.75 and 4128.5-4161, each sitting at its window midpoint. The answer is 6.2 angstrom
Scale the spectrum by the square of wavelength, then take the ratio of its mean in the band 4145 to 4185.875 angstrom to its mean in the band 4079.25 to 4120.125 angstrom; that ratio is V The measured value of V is 1.23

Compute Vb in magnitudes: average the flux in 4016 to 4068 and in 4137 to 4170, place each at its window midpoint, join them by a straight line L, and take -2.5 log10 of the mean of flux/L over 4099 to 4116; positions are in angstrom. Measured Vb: 0.32 mag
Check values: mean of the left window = 37.5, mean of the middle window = 27.8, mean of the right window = 37.1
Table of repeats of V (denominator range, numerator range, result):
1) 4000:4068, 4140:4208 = 1.05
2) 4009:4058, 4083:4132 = 0.88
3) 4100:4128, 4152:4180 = 1.21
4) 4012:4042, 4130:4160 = 1.03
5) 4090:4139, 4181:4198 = 1.19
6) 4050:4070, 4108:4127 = 0.95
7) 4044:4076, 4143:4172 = 1.05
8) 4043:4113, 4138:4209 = 1.14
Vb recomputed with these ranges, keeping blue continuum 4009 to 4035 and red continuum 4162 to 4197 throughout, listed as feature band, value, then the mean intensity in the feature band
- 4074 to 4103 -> 0.163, 31.9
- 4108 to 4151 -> 0.043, 35.5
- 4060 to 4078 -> 0.009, 36.8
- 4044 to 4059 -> 0.000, 37.2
